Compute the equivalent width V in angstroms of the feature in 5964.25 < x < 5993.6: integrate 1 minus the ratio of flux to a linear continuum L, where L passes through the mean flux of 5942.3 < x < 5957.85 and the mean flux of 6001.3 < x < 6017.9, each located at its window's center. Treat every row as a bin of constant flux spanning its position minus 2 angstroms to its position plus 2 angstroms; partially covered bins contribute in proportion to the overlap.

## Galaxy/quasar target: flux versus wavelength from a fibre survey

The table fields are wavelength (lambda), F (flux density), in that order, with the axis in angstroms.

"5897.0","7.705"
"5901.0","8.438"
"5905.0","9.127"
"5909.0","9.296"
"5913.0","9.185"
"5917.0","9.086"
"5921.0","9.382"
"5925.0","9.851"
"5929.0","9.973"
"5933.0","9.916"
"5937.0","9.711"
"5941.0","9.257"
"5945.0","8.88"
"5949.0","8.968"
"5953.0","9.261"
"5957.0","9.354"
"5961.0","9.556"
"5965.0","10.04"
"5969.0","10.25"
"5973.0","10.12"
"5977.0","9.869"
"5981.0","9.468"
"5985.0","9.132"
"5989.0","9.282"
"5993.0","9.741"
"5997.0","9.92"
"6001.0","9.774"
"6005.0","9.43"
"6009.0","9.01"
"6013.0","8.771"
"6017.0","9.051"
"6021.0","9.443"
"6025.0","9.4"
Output -1.9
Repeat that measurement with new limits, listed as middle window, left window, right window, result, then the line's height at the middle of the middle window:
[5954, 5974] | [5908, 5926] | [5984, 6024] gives -1.01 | 9.35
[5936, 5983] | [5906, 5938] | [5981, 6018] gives -0.55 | 9.45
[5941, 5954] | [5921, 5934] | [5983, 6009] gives 0.91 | 9.74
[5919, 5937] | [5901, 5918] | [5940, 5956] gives -1.34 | 9.09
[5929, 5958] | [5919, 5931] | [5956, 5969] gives 1.10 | 9.75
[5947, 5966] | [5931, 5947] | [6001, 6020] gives -0.07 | 9.37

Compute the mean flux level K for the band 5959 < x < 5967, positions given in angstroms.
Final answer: 9.8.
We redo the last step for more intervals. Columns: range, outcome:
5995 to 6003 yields 9.85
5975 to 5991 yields 9.44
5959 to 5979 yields 9.97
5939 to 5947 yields 9.07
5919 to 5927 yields 9.62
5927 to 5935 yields 9.94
